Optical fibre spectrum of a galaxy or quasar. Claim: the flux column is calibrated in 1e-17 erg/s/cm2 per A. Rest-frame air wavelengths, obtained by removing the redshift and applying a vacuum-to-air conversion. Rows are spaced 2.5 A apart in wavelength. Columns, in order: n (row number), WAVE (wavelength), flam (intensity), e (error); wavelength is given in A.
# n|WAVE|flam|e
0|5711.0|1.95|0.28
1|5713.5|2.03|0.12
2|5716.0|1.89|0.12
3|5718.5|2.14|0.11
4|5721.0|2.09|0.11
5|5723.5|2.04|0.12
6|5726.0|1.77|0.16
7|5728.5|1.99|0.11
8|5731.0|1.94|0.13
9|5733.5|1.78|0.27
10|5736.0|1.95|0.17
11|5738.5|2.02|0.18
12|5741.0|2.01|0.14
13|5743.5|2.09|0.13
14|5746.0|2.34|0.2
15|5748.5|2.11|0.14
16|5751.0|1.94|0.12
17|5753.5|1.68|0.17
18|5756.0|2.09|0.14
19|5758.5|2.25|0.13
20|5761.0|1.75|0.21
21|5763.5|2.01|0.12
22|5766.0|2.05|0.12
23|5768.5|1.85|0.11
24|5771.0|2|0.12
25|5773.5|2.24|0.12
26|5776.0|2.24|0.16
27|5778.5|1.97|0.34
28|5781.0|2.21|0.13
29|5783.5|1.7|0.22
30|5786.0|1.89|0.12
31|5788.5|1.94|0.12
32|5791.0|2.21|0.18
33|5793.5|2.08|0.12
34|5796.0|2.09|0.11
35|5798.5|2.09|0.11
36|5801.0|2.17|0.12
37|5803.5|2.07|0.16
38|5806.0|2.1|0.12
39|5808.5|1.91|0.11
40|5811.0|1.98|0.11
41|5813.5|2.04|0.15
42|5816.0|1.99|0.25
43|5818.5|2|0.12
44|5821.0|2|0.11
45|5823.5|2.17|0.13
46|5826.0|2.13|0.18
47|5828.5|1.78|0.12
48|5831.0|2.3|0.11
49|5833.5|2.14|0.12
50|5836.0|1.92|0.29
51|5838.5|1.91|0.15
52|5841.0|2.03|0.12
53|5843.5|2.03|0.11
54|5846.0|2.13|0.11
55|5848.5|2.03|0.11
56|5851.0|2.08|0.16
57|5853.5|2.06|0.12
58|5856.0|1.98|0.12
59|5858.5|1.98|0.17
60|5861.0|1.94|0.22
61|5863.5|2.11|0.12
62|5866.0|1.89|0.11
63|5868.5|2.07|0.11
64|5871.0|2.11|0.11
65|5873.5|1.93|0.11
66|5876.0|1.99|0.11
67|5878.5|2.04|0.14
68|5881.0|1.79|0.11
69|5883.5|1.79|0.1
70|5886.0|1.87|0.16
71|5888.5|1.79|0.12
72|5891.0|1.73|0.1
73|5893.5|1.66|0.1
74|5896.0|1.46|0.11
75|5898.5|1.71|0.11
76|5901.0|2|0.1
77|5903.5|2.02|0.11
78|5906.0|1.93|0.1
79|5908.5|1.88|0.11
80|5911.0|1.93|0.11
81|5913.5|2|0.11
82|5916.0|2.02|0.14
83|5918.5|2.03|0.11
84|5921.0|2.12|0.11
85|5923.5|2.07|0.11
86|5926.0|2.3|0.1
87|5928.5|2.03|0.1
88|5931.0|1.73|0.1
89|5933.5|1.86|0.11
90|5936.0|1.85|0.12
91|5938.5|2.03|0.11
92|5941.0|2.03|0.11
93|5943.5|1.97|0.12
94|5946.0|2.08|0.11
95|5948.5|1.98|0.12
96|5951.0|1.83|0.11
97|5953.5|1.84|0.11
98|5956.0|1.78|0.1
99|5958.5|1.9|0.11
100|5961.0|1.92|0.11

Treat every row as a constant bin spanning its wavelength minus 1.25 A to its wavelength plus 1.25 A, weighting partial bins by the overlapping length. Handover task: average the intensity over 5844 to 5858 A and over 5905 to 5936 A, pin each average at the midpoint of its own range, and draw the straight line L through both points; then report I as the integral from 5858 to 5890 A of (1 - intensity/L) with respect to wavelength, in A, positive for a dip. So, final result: 1.4 A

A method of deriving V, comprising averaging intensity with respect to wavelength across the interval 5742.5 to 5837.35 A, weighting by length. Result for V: 2.04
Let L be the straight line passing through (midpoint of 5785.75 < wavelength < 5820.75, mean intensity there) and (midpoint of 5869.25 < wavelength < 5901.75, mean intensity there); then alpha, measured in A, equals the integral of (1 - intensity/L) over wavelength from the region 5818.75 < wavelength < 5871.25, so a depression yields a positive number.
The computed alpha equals -2.64 A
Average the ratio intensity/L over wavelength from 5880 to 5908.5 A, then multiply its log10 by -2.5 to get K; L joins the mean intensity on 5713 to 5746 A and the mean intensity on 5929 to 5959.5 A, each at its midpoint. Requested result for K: 0.08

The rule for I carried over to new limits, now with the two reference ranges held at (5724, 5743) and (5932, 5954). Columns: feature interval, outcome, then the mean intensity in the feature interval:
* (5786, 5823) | -2.1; 2.05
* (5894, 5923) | 0.4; 1.92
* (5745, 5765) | -0.9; 2.02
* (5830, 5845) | -0.9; 2.05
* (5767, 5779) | -0.8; 2.07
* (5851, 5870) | -0.7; 2.01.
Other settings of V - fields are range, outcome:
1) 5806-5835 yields 2.04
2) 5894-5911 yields 1.83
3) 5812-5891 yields 2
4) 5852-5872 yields 2.02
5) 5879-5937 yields 1.9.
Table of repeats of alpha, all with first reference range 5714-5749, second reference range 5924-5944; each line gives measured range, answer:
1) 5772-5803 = -1.05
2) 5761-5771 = 0.29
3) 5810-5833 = -0.59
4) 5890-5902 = 1.69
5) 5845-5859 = -0.38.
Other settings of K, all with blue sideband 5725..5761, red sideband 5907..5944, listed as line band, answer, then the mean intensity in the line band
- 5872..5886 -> 0.05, 1.91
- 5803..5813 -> -0.01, 2.01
